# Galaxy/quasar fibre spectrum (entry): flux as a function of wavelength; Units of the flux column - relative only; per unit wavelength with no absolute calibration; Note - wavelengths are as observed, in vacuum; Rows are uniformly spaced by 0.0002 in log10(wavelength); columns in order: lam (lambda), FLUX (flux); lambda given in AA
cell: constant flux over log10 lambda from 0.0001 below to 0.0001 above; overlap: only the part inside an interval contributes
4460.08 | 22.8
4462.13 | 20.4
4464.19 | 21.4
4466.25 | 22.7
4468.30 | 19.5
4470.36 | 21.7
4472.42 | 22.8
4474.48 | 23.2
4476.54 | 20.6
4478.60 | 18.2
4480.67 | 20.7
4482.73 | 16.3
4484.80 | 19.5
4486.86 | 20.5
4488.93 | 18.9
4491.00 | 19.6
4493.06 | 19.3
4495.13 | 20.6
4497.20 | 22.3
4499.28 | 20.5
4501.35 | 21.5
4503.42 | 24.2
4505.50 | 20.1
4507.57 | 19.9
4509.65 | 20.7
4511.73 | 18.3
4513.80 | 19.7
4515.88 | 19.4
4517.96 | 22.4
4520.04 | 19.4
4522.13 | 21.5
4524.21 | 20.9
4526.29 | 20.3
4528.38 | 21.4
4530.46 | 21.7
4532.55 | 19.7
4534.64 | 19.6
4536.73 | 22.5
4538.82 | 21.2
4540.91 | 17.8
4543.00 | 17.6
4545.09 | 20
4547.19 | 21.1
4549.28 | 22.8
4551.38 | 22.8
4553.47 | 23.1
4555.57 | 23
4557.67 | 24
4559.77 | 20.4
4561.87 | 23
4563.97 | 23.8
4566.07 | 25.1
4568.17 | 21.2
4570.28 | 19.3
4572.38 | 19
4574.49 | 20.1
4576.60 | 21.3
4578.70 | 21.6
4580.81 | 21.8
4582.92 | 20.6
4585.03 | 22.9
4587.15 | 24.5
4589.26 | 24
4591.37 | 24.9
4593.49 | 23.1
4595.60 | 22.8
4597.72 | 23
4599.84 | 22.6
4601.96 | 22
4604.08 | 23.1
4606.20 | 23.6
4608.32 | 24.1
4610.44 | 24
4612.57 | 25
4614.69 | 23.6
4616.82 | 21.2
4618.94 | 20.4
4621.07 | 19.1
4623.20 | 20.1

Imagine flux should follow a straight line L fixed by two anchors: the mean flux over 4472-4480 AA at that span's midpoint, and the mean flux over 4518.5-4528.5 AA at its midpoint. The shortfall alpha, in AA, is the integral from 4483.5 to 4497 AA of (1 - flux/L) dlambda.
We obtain 0.7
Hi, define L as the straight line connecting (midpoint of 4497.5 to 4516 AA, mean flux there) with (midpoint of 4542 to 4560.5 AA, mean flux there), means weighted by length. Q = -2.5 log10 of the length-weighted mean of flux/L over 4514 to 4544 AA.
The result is 0.04 mag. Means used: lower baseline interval 20.6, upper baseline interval 21.7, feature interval 20.4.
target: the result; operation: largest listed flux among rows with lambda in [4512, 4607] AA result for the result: 25.1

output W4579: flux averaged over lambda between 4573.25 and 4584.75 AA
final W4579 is 21.2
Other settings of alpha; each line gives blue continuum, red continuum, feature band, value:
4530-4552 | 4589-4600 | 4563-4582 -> 0.7 AA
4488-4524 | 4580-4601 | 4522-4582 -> 1.6 AA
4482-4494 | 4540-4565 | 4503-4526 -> -0.4 AA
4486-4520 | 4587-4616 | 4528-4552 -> 1.1 AA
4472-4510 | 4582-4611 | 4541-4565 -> 0.3 AA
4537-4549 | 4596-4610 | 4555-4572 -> -1.1 AA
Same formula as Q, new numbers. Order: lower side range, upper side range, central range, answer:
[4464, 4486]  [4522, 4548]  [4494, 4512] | -0.03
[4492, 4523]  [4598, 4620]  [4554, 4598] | -0.01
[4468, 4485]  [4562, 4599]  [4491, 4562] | 0.02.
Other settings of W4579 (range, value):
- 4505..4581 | 21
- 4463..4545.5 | 20.5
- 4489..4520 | 20.5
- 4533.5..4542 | 20.3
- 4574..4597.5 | 22.6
